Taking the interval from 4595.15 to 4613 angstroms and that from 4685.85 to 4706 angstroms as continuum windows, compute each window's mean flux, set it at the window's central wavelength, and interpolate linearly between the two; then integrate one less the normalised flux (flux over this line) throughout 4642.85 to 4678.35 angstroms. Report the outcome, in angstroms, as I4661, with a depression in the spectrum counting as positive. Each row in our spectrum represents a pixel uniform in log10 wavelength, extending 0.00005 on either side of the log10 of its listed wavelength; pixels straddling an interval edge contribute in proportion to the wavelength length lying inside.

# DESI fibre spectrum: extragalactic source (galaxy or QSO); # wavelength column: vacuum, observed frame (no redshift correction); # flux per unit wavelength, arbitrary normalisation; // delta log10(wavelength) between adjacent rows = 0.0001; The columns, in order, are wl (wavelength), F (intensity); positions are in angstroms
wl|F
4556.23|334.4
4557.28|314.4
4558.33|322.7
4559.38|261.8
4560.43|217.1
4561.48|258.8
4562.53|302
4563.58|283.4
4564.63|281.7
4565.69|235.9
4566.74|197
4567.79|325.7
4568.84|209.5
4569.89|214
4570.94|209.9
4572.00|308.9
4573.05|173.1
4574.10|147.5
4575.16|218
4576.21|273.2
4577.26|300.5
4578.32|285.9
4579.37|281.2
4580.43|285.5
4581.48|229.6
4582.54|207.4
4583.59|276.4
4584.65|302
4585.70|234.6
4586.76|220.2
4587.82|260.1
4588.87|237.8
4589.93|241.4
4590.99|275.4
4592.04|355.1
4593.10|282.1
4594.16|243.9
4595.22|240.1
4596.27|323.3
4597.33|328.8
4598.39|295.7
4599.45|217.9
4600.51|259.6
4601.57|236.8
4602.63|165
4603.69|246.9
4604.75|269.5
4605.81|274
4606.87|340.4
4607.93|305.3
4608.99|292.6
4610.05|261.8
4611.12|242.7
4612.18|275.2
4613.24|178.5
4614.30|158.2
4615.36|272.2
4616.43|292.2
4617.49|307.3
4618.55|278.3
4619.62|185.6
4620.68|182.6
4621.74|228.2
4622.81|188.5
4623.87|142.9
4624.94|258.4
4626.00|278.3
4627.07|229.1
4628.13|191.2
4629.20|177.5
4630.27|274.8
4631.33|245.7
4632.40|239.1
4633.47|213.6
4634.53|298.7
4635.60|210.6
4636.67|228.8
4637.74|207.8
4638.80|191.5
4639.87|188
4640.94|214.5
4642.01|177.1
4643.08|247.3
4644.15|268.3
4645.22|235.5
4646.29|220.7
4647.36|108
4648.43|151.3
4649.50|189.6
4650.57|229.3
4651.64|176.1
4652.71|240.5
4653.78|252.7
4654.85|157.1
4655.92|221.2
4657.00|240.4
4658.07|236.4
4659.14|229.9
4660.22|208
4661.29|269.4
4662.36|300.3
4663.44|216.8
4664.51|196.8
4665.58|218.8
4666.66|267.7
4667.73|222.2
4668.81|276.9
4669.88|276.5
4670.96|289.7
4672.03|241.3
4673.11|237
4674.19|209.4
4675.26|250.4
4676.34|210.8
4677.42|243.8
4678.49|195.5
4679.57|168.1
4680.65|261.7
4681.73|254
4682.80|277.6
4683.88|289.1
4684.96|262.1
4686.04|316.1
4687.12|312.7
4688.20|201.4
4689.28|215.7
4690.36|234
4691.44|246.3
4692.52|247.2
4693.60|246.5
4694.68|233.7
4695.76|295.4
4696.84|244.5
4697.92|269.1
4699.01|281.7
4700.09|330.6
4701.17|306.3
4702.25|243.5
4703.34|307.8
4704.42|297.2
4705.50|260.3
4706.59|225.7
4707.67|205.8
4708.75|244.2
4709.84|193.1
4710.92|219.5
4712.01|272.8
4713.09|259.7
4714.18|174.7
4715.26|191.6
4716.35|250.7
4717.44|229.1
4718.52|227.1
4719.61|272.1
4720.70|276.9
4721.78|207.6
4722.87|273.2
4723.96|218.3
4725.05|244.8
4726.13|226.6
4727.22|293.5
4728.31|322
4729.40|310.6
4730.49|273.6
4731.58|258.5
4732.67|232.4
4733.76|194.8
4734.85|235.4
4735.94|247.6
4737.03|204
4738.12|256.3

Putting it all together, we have 5.26 angstroms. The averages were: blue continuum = 268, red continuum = 267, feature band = 228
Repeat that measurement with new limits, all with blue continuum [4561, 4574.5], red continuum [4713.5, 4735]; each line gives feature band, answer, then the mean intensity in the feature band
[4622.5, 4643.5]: 2.0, 220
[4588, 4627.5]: -1.7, 254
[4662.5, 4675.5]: 0.1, 244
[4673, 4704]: -1.3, 255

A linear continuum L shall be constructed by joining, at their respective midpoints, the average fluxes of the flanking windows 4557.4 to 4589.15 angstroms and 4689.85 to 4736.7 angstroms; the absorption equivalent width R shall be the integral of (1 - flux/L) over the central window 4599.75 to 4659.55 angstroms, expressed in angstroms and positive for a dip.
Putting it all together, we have 5.6 angstroms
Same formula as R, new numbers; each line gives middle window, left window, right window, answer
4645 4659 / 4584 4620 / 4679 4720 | 2.8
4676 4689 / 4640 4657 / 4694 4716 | -0.8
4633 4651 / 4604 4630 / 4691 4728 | 2.5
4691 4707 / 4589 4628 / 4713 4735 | -1.4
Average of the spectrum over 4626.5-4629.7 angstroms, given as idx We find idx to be 200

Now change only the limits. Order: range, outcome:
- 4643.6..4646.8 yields 242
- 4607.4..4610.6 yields 286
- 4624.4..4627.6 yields 255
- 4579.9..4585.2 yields 260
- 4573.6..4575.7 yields 184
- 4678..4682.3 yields 221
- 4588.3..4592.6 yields 278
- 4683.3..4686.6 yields 289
